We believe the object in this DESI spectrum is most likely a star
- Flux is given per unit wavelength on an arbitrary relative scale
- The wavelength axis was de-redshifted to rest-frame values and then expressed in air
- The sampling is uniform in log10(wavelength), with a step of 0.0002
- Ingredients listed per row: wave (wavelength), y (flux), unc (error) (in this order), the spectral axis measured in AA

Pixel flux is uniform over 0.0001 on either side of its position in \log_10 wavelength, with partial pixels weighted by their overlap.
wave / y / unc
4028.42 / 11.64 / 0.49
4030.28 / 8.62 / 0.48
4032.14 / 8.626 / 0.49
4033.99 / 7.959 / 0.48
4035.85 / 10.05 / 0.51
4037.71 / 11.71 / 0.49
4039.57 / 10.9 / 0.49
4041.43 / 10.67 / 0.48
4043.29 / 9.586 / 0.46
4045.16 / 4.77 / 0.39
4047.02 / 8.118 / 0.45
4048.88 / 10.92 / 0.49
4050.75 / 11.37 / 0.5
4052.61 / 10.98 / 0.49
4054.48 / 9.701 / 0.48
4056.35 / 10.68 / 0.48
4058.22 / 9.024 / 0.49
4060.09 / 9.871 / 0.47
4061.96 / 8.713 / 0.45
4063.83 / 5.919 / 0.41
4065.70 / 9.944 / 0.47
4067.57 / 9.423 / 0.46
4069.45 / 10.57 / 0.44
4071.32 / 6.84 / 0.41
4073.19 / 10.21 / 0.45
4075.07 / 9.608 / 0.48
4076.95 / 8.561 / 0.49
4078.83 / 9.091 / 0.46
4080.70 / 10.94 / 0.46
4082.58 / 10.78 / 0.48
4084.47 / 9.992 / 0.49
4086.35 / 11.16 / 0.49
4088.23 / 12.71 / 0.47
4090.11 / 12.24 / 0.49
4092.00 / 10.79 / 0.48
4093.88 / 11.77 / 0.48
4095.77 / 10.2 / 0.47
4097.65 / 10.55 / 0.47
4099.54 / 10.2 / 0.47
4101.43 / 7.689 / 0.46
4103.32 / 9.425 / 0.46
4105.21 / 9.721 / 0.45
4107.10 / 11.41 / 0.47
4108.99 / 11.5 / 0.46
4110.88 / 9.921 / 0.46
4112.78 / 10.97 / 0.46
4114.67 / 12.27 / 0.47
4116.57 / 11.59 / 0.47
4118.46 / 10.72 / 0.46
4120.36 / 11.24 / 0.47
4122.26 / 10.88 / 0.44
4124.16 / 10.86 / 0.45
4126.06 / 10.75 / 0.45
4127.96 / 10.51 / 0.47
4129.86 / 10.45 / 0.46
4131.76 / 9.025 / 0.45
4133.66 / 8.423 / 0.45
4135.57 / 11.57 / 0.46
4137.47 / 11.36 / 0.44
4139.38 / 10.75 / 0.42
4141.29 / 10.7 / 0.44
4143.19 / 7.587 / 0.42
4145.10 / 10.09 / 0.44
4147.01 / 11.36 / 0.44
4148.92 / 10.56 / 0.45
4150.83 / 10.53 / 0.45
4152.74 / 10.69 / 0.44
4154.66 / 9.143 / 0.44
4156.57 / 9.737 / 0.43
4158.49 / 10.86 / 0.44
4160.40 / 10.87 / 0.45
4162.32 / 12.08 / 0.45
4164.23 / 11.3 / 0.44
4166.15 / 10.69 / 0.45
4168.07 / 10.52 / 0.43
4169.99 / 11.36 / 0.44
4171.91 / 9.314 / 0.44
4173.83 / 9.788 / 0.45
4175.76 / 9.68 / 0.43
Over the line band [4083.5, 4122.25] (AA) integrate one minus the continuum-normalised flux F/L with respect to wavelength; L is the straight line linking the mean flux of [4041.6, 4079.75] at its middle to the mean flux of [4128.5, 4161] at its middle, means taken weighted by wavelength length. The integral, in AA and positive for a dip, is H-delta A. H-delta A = -4.3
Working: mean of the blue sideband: 9.22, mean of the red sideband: 10.2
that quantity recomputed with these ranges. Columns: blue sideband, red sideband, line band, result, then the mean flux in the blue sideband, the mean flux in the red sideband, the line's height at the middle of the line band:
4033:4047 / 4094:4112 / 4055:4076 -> 1.01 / 9.29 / 10.2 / 9.64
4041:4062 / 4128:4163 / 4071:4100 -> -1.80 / 9.54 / 10.3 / 9.82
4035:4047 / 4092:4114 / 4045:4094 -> 0.23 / 9.49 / 10.4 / 9.89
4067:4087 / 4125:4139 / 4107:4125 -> -1.73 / 9.73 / 10.3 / 10.1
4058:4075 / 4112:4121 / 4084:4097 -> -1.51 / 8.98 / 11.4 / 10.1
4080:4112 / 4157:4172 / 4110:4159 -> 1.46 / 10.6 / 10.9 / 10.8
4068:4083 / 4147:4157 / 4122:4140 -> -0.66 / 9.53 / 10.3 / 10.1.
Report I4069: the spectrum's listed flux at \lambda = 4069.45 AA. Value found 10.57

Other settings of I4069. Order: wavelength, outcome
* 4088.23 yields 12.71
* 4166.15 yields 10.69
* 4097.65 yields 10.55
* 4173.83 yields 9.788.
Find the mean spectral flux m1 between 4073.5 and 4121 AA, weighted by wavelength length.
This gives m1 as 10.6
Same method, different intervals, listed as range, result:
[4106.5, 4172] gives 10.6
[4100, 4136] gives 10.4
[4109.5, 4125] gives 11.1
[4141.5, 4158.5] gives 10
